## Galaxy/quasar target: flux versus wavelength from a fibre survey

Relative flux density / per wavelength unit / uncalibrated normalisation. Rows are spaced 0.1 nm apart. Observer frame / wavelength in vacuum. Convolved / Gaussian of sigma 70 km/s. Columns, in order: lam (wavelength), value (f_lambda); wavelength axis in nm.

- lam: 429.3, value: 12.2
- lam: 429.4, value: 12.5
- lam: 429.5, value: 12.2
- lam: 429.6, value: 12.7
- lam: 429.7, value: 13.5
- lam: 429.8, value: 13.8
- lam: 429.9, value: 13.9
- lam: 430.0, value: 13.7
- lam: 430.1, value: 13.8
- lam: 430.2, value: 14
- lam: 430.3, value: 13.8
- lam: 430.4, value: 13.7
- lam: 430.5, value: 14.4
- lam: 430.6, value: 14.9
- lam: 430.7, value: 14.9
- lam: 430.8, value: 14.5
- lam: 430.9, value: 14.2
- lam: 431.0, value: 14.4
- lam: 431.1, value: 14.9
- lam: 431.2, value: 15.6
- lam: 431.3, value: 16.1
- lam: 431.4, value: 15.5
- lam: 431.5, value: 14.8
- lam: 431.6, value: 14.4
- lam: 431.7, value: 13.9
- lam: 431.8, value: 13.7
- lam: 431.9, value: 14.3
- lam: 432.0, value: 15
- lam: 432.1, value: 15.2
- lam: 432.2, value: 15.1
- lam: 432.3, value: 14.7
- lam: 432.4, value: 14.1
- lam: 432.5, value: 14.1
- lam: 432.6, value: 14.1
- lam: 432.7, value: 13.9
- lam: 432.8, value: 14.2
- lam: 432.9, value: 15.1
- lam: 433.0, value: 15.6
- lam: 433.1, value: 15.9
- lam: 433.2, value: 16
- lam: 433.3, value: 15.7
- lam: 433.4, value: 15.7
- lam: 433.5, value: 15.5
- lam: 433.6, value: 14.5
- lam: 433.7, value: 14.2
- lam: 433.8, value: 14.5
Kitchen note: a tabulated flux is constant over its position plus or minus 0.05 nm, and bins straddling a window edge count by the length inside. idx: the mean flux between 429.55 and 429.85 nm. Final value 13.3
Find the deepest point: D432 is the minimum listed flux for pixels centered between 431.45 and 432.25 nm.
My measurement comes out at 13.7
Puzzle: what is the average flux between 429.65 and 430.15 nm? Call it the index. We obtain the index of 13.7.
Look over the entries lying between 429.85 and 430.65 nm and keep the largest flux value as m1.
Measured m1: 14.9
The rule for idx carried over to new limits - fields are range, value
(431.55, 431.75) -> 14.2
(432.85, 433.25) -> 15.6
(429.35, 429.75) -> 12.7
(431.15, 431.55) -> 15.5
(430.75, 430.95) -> 14.3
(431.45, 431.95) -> 14.2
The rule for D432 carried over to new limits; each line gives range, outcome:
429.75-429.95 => 13.8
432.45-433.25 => 13.9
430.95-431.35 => 14.4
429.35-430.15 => 12.2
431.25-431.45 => 15.5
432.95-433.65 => 14.5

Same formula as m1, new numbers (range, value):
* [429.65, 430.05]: 13.9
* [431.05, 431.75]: 16.1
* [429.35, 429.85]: 13.8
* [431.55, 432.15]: 15.2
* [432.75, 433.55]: 16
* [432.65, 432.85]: 14.2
